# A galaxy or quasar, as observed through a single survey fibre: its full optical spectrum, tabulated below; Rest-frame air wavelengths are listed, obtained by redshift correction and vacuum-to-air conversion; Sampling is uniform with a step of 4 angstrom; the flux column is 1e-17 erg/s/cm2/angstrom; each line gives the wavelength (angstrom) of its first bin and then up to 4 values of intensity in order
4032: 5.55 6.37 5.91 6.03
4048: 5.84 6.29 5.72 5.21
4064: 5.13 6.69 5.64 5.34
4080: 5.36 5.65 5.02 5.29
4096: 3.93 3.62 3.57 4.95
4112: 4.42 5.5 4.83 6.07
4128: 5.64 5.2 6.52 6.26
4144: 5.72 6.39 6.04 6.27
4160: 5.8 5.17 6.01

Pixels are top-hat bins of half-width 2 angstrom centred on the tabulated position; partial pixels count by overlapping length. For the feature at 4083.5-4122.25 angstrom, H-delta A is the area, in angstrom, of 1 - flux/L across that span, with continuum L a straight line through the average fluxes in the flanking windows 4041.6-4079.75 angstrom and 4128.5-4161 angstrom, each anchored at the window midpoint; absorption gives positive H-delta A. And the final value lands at 8.12 angstrom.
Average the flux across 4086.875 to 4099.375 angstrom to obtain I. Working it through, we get 4.6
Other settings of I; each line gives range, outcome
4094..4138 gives 4.93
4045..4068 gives 5.75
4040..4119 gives 5.23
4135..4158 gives 6.19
